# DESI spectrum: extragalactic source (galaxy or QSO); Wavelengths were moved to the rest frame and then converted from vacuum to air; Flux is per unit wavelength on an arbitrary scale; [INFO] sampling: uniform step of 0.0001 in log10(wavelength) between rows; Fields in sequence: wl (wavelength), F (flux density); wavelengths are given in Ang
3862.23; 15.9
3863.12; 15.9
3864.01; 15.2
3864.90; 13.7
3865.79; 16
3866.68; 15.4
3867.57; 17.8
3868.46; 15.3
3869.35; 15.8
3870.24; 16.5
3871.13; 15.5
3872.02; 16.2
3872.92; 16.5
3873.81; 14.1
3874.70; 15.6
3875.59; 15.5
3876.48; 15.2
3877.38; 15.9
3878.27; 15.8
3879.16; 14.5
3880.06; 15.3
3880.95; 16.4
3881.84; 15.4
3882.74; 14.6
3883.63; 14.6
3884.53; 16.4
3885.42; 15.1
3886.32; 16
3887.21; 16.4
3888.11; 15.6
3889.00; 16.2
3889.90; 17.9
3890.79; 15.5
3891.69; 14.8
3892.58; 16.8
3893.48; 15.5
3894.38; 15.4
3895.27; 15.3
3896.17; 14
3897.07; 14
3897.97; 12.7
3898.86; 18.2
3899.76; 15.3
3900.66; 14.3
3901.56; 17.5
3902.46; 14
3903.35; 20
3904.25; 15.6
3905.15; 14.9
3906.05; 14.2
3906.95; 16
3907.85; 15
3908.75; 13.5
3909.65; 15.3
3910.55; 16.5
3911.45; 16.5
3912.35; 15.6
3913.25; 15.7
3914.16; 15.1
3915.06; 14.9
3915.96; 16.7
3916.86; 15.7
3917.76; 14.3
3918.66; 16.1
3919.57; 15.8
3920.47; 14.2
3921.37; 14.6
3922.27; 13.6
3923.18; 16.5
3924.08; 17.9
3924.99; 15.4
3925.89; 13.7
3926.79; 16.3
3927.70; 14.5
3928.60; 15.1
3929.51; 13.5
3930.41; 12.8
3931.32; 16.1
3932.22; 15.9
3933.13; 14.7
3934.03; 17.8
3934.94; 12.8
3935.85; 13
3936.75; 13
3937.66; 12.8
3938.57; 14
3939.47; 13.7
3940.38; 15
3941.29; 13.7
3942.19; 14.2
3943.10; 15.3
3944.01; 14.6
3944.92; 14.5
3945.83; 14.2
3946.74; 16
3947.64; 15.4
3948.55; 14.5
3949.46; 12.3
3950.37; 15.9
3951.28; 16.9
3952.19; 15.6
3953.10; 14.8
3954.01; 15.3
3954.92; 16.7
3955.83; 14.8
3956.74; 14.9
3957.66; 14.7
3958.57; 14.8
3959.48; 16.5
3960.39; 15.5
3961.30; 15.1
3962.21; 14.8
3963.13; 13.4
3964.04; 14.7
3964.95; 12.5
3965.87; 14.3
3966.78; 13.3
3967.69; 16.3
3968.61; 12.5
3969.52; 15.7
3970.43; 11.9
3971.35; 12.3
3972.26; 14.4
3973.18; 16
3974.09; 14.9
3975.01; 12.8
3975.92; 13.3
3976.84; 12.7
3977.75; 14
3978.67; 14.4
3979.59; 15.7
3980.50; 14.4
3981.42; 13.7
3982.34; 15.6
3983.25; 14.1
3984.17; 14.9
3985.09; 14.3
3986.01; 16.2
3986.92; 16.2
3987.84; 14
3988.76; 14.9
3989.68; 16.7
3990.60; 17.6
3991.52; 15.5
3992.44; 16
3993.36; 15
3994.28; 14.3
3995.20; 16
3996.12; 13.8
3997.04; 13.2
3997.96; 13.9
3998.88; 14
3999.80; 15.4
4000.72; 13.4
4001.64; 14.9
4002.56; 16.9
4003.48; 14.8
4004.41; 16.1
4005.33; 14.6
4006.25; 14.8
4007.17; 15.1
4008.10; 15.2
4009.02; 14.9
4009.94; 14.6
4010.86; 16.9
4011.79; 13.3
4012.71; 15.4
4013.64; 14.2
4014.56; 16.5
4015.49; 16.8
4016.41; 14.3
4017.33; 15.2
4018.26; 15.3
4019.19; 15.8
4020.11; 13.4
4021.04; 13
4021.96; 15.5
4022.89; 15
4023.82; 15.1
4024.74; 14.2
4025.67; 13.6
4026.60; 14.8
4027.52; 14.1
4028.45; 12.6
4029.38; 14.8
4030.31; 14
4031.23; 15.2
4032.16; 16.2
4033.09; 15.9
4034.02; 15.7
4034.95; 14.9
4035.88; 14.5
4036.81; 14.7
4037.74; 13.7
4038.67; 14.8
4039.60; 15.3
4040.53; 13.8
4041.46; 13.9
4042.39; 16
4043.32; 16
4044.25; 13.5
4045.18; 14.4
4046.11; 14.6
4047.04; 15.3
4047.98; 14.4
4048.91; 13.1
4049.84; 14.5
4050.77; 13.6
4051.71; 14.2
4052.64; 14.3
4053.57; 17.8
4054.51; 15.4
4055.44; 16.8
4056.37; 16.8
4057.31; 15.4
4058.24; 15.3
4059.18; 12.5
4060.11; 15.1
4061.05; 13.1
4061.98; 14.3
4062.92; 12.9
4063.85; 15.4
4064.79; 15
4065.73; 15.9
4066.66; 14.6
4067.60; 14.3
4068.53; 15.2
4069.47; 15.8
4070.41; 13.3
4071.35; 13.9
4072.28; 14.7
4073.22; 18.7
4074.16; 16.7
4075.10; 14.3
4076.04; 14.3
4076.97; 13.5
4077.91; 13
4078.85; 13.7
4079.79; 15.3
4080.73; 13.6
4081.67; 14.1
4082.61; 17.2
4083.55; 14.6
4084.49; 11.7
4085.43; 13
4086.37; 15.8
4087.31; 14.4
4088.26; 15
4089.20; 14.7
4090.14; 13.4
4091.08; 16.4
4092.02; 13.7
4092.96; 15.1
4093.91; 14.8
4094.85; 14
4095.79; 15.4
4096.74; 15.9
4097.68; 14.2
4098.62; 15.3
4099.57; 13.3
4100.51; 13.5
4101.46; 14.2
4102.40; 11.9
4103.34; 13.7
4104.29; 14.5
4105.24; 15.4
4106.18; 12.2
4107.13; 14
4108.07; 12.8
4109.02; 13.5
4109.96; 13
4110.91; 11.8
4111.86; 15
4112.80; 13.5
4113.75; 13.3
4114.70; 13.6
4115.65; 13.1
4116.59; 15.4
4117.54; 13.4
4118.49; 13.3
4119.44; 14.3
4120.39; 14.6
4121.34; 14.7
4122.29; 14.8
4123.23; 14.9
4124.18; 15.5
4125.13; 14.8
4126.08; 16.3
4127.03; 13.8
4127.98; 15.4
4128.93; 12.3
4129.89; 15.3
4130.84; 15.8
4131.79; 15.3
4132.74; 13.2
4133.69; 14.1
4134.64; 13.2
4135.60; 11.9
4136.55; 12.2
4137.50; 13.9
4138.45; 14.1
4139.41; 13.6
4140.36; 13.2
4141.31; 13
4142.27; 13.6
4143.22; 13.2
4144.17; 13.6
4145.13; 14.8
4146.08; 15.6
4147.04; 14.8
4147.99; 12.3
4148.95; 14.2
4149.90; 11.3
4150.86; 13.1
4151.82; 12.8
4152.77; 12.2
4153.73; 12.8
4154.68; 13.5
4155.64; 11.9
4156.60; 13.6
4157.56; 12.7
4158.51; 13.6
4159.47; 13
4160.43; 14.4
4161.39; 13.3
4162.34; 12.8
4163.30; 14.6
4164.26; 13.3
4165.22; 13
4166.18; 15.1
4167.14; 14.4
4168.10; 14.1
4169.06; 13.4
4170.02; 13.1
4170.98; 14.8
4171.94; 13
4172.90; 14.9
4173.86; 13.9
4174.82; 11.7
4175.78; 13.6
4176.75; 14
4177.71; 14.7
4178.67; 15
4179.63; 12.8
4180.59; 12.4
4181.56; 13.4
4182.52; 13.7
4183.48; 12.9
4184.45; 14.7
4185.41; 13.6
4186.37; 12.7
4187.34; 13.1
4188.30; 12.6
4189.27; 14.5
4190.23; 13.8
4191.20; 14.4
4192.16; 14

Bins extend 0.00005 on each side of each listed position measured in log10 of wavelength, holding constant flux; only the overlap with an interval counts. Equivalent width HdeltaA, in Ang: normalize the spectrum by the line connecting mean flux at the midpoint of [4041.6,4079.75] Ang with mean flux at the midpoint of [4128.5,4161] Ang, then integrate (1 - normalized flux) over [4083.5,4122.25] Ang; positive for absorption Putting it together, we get 0.3 Ang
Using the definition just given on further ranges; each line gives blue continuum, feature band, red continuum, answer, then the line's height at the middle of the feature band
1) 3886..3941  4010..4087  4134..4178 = -2.67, 14.3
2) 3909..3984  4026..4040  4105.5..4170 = -0.45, 14.3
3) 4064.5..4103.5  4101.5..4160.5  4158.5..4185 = 1.59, 14.1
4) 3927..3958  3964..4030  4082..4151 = -0.85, 14.5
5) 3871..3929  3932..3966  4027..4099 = 1.26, 15.3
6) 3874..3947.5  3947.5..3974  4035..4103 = 0.62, 15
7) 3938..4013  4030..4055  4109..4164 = -0.84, 14.3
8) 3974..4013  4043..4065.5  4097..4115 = -0.86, 14.2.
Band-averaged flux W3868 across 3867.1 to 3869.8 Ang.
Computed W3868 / 16.3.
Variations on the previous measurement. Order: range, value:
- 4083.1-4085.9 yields 13.1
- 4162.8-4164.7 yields 13.9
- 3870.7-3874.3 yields 15.6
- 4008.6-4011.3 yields 15.5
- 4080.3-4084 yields 14.9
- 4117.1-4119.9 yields 13.7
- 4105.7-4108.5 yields 13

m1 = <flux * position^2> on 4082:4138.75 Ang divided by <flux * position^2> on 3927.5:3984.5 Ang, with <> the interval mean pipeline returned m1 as 1.05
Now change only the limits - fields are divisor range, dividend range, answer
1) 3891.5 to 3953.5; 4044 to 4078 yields 1.05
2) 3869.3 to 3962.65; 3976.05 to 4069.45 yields 1.03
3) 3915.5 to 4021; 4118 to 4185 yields 1.02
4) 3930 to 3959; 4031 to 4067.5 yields 1.06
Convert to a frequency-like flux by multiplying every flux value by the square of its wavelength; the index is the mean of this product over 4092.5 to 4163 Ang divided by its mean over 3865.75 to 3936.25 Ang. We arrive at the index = 1.00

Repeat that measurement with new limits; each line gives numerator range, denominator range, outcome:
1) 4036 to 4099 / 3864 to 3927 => 1.03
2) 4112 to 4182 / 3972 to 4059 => 0.99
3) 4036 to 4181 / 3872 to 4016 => 1.02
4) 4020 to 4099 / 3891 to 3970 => 1.04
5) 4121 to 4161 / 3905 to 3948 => 1.03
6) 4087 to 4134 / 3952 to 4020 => 1.02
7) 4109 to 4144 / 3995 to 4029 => 1.00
